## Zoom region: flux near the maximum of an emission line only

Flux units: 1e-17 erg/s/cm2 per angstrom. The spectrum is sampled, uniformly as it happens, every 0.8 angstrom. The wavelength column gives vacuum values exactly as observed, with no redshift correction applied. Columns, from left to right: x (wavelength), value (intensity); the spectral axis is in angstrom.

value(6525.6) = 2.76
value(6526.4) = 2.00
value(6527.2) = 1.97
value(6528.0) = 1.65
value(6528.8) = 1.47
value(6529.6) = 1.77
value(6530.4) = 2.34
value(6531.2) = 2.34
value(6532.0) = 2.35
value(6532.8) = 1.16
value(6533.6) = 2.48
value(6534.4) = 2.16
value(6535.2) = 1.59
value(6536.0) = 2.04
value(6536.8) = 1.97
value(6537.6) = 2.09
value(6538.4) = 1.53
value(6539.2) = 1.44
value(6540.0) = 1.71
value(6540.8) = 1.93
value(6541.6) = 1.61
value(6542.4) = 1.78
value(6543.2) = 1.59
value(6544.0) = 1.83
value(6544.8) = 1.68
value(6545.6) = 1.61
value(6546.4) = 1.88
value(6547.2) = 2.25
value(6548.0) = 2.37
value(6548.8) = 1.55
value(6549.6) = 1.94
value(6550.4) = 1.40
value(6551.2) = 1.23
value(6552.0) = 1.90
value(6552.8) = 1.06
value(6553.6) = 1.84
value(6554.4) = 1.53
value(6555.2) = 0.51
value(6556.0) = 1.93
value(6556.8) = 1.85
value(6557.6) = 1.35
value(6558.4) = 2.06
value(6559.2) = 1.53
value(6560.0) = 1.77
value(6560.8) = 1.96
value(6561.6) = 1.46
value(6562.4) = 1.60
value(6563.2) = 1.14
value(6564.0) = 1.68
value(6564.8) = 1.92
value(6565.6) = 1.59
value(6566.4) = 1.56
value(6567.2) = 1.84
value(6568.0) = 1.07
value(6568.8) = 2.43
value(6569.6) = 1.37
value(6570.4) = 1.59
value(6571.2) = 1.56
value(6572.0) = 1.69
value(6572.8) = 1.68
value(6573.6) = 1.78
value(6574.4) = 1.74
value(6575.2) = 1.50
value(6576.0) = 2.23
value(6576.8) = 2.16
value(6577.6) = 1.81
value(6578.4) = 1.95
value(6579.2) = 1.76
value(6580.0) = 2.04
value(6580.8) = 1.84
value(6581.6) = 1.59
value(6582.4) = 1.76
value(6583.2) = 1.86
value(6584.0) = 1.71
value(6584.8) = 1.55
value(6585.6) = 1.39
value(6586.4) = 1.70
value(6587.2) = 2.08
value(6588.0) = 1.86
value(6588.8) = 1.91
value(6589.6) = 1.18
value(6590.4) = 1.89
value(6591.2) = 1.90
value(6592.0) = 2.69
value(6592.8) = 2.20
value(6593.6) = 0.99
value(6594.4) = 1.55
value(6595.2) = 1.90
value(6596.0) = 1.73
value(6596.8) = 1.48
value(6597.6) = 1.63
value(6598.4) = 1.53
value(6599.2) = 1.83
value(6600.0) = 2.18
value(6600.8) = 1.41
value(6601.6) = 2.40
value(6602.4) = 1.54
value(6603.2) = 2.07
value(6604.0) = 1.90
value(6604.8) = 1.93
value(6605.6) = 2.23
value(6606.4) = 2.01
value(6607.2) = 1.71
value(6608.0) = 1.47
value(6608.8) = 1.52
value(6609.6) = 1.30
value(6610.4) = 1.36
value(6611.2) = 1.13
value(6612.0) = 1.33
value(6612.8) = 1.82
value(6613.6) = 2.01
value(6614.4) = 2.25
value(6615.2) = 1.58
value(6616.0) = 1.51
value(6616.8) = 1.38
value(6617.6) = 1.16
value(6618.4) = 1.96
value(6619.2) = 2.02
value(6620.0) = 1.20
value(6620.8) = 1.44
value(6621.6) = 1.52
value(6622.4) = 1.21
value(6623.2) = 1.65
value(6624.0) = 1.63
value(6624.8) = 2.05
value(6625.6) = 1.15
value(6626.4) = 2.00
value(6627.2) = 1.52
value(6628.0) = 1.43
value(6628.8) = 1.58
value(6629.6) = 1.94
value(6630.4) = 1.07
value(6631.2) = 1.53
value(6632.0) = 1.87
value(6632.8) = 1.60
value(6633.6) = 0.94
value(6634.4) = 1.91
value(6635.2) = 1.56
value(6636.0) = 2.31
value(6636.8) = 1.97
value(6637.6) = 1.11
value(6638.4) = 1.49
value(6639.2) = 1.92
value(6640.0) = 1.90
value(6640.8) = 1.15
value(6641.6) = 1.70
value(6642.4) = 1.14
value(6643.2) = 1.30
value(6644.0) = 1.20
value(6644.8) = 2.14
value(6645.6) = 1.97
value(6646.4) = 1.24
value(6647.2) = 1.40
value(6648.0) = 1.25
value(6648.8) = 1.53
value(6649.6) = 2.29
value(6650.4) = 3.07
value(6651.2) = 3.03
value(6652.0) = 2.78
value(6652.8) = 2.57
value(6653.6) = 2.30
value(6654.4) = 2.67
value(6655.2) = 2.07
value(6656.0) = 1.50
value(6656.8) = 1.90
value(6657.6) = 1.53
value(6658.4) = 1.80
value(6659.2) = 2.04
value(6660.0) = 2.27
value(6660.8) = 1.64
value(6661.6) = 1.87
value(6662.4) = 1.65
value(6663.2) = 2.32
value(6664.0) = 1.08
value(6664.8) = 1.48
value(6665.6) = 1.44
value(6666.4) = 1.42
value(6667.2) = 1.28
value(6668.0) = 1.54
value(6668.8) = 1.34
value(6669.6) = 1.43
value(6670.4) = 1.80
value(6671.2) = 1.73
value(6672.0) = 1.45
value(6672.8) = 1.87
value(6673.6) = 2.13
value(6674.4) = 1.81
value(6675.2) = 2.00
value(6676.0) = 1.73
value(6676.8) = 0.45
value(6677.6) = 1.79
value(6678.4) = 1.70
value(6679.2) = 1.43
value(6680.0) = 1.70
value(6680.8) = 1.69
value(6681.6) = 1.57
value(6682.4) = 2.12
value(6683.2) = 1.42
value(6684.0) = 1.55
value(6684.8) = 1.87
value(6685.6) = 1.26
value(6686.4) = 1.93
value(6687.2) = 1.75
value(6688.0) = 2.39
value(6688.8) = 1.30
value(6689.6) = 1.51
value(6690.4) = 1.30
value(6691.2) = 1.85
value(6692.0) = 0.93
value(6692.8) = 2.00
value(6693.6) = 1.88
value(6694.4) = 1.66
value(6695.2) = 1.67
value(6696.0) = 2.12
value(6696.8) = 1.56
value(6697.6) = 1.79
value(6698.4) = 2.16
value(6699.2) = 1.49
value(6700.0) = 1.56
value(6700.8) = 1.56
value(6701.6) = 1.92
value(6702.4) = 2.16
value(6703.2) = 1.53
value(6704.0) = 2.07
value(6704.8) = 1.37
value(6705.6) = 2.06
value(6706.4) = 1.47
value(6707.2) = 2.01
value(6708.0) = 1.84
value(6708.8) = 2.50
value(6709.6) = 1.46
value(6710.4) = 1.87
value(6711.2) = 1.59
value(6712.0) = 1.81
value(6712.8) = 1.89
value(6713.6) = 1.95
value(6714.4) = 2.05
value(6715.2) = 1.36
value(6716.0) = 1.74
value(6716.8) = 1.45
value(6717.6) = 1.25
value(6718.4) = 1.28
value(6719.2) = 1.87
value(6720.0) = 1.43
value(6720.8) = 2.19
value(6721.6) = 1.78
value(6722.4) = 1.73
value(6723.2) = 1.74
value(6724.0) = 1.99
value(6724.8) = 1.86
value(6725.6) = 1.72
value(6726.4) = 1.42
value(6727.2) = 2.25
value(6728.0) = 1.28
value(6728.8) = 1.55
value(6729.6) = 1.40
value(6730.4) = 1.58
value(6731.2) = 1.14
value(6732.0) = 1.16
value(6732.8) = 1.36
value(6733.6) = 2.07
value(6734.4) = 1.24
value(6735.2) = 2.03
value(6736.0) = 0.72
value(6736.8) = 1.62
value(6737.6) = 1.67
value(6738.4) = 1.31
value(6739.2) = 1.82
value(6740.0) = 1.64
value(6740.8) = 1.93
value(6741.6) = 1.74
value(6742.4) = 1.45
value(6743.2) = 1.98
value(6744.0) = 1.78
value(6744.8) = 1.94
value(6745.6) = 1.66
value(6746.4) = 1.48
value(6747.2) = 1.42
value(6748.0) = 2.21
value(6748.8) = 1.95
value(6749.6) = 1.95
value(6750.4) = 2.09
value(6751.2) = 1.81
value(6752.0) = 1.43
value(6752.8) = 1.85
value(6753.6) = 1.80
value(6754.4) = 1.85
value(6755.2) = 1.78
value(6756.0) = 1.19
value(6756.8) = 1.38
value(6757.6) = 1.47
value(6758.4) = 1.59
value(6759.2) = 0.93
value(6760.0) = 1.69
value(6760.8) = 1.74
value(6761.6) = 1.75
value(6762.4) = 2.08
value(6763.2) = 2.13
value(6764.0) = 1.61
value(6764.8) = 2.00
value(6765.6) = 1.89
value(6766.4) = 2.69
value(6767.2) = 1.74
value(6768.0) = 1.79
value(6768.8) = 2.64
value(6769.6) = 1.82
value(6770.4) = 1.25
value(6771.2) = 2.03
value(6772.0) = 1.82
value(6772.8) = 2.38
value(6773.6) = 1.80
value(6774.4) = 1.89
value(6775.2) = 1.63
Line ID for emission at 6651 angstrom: H-beta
